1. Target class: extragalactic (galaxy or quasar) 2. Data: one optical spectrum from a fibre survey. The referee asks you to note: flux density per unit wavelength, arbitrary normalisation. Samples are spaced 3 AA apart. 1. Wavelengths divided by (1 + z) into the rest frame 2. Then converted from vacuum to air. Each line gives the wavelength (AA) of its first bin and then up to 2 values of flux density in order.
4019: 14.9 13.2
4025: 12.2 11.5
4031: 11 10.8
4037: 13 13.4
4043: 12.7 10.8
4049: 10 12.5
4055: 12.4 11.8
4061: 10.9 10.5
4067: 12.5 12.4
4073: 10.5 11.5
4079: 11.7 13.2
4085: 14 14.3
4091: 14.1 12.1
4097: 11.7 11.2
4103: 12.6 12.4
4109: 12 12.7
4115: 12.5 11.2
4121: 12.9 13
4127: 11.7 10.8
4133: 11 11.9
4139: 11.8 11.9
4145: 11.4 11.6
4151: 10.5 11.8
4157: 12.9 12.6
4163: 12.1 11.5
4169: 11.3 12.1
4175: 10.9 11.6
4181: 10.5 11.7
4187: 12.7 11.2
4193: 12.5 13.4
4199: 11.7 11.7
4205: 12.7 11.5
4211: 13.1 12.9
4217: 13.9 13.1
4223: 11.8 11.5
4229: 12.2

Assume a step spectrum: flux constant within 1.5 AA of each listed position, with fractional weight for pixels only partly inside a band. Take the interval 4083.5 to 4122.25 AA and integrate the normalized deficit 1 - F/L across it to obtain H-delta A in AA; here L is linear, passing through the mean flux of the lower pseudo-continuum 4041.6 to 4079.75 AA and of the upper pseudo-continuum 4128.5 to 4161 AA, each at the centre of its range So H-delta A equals -3.3 AA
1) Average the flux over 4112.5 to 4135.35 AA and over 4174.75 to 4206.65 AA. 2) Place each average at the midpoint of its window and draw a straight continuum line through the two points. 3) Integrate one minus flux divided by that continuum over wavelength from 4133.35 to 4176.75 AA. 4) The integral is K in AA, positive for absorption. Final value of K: 0.7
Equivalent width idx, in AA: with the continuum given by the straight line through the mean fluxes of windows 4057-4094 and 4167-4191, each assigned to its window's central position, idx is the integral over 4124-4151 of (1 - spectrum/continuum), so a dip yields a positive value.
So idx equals 0.6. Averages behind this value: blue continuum 12.3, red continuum 11.5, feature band 11.5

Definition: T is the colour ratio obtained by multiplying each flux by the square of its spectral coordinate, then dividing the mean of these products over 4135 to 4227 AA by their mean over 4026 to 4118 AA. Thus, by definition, 1.05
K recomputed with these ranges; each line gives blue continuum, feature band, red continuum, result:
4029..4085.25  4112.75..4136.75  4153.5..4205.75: 0.0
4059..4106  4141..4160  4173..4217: 0.6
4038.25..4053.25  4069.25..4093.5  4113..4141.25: -1.7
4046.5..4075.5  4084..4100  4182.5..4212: -1.9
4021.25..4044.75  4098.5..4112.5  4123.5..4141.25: -0.4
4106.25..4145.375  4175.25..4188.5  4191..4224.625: 0.9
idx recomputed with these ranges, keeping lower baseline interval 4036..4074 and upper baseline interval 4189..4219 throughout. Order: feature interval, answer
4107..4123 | -0.3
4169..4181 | 1.0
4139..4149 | 0.5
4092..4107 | -0.1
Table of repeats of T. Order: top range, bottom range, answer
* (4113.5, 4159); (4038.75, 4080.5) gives 1.05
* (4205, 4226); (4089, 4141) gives 1.09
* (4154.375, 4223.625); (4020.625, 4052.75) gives 1.10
